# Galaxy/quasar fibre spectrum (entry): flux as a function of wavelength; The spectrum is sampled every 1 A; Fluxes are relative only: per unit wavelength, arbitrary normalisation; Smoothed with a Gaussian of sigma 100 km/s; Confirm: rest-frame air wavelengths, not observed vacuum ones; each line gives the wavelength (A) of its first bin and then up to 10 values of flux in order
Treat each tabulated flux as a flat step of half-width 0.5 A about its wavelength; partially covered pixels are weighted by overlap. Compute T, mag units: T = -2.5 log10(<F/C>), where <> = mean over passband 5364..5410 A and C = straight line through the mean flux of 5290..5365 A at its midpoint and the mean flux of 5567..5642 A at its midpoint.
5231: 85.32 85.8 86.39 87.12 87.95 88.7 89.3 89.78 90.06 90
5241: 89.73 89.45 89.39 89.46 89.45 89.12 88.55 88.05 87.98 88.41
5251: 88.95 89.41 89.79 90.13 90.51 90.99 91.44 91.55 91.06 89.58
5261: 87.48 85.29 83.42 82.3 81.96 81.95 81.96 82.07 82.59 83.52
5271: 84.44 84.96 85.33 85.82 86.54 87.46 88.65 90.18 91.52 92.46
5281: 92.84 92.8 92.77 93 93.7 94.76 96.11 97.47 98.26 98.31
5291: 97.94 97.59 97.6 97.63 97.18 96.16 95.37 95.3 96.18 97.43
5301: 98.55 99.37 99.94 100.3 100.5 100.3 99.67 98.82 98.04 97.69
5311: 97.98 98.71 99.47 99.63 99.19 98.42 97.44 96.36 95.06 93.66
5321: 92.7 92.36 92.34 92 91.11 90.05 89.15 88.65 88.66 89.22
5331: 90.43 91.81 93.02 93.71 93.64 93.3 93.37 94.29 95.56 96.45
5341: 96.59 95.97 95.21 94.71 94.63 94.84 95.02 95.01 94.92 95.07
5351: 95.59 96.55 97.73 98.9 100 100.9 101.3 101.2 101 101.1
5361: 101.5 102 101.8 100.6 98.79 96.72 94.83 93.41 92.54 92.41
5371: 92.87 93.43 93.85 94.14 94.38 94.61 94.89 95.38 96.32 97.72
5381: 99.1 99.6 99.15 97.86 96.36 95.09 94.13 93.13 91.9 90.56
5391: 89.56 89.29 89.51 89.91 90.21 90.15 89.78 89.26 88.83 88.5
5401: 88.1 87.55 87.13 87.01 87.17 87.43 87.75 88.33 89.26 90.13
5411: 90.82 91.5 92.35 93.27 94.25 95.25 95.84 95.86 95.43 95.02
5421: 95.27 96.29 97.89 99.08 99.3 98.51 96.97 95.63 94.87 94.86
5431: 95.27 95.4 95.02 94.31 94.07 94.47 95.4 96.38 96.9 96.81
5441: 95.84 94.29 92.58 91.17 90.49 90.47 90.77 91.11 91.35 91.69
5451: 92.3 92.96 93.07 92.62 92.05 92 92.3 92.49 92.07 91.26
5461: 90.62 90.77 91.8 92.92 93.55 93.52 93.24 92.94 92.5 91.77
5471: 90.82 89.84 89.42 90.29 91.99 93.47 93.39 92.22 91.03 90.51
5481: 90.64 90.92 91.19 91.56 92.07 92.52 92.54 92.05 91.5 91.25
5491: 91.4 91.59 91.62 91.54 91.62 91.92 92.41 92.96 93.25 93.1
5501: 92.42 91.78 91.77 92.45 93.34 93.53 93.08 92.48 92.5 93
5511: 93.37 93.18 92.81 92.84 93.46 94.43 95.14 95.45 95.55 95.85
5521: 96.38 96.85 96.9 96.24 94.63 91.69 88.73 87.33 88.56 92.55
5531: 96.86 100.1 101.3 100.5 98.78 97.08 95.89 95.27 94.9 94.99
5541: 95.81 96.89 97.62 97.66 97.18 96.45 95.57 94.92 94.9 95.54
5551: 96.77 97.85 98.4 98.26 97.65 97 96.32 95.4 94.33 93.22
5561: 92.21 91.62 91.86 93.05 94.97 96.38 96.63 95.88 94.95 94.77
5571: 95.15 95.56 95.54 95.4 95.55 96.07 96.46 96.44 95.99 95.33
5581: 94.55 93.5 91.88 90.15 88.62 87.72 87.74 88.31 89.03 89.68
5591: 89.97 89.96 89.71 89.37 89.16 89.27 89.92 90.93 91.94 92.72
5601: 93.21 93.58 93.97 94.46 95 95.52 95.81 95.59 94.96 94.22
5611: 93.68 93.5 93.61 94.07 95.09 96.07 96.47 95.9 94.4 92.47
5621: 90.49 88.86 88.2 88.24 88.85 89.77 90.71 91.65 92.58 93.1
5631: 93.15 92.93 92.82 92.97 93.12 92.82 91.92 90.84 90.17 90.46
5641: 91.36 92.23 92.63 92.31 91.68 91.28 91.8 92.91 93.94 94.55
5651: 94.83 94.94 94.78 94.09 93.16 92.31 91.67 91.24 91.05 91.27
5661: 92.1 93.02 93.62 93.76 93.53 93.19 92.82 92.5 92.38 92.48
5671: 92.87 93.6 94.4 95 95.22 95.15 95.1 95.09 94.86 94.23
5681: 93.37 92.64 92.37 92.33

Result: 0.04 mag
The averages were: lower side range 96.4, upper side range 92.6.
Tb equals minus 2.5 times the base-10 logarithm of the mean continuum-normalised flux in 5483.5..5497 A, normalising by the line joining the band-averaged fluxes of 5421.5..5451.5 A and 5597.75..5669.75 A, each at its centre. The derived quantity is 0.03 mag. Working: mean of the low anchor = 94.6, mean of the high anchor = 92.8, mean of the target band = 91.8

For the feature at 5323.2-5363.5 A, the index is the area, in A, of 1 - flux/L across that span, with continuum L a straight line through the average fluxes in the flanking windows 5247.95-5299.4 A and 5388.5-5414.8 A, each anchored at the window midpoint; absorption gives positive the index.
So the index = -2.5 A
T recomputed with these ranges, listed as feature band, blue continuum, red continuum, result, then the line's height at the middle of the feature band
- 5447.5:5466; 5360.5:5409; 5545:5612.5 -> 0.02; 93.4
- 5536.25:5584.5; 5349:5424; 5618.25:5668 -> -0.03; 92.9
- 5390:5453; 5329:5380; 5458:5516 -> 0.02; 94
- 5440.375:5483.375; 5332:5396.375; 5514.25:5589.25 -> 0.04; 95.2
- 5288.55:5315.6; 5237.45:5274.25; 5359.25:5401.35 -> -0.09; 90.1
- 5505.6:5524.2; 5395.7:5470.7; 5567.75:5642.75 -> -0.02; 92.7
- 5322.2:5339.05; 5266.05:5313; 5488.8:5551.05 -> 0.03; 93.9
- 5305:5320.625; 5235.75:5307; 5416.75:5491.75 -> -0.07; 91.6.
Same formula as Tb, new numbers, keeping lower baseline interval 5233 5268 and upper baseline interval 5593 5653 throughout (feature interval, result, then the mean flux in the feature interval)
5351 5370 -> -0.11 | 98.7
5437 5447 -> -0.04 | 93.8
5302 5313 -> -0.12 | 99.2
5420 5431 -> -0.08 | 96.7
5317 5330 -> -0.04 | 92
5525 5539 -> -0.04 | 95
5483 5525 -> -0.02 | 93.2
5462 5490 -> -0.01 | 91.8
